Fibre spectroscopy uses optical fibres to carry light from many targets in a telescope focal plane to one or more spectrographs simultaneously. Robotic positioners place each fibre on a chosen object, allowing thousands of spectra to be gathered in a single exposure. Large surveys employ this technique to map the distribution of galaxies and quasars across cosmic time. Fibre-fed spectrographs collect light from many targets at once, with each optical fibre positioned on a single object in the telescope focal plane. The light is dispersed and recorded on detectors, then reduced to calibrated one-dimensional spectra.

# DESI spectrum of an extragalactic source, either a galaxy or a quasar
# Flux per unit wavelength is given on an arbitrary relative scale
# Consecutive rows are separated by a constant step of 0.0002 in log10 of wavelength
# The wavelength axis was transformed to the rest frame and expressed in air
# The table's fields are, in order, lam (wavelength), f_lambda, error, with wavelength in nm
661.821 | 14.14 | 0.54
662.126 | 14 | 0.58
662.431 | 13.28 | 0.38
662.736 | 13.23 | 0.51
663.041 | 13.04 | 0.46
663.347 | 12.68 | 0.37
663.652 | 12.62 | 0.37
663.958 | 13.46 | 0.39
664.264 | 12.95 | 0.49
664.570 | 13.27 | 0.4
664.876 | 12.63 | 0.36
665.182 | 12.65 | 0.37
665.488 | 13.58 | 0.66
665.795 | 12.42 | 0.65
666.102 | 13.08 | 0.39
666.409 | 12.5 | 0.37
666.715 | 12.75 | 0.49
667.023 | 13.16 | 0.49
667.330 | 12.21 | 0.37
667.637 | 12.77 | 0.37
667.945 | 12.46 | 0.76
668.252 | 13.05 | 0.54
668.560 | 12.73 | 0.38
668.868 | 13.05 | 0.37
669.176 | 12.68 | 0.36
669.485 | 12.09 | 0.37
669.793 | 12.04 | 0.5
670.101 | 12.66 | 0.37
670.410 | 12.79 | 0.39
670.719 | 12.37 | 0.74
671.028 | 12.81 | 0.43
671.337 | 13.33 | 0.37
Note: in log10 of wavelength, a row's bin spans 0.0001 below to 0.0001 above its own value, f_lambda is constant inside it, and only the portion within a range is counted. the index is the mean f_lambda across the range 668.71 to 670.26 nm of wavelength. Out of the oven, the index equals 12.5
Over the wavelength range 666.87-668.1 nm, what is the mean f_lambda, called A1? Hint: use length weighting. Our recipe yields 12.7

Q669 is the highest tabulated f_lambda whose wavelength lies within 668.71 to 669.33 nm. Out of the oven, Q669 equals 13.05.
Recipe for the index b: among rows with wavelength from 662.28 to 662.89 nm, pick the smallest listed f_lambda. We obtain 13.23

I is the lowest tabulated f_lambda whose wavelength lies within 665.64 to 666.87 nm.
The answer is 12.42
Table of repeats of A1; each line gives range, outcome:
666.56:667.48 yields 12.7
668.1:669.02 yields 12.9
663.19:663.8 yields 12.7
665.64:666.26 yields 12.7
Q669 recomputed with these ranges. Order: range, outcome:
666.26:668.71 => 13.16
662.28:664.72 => 13.46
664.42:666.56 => 13.58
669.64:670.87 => 12.79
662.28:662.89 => 13.28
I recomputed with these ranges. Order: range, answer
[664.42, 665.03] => 12.63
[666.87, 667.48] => 12.21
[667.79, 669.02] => 12.46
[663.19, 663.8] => 12.62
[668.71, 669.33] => 12.68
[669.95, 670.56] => 12.66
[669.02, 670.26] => 12.04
